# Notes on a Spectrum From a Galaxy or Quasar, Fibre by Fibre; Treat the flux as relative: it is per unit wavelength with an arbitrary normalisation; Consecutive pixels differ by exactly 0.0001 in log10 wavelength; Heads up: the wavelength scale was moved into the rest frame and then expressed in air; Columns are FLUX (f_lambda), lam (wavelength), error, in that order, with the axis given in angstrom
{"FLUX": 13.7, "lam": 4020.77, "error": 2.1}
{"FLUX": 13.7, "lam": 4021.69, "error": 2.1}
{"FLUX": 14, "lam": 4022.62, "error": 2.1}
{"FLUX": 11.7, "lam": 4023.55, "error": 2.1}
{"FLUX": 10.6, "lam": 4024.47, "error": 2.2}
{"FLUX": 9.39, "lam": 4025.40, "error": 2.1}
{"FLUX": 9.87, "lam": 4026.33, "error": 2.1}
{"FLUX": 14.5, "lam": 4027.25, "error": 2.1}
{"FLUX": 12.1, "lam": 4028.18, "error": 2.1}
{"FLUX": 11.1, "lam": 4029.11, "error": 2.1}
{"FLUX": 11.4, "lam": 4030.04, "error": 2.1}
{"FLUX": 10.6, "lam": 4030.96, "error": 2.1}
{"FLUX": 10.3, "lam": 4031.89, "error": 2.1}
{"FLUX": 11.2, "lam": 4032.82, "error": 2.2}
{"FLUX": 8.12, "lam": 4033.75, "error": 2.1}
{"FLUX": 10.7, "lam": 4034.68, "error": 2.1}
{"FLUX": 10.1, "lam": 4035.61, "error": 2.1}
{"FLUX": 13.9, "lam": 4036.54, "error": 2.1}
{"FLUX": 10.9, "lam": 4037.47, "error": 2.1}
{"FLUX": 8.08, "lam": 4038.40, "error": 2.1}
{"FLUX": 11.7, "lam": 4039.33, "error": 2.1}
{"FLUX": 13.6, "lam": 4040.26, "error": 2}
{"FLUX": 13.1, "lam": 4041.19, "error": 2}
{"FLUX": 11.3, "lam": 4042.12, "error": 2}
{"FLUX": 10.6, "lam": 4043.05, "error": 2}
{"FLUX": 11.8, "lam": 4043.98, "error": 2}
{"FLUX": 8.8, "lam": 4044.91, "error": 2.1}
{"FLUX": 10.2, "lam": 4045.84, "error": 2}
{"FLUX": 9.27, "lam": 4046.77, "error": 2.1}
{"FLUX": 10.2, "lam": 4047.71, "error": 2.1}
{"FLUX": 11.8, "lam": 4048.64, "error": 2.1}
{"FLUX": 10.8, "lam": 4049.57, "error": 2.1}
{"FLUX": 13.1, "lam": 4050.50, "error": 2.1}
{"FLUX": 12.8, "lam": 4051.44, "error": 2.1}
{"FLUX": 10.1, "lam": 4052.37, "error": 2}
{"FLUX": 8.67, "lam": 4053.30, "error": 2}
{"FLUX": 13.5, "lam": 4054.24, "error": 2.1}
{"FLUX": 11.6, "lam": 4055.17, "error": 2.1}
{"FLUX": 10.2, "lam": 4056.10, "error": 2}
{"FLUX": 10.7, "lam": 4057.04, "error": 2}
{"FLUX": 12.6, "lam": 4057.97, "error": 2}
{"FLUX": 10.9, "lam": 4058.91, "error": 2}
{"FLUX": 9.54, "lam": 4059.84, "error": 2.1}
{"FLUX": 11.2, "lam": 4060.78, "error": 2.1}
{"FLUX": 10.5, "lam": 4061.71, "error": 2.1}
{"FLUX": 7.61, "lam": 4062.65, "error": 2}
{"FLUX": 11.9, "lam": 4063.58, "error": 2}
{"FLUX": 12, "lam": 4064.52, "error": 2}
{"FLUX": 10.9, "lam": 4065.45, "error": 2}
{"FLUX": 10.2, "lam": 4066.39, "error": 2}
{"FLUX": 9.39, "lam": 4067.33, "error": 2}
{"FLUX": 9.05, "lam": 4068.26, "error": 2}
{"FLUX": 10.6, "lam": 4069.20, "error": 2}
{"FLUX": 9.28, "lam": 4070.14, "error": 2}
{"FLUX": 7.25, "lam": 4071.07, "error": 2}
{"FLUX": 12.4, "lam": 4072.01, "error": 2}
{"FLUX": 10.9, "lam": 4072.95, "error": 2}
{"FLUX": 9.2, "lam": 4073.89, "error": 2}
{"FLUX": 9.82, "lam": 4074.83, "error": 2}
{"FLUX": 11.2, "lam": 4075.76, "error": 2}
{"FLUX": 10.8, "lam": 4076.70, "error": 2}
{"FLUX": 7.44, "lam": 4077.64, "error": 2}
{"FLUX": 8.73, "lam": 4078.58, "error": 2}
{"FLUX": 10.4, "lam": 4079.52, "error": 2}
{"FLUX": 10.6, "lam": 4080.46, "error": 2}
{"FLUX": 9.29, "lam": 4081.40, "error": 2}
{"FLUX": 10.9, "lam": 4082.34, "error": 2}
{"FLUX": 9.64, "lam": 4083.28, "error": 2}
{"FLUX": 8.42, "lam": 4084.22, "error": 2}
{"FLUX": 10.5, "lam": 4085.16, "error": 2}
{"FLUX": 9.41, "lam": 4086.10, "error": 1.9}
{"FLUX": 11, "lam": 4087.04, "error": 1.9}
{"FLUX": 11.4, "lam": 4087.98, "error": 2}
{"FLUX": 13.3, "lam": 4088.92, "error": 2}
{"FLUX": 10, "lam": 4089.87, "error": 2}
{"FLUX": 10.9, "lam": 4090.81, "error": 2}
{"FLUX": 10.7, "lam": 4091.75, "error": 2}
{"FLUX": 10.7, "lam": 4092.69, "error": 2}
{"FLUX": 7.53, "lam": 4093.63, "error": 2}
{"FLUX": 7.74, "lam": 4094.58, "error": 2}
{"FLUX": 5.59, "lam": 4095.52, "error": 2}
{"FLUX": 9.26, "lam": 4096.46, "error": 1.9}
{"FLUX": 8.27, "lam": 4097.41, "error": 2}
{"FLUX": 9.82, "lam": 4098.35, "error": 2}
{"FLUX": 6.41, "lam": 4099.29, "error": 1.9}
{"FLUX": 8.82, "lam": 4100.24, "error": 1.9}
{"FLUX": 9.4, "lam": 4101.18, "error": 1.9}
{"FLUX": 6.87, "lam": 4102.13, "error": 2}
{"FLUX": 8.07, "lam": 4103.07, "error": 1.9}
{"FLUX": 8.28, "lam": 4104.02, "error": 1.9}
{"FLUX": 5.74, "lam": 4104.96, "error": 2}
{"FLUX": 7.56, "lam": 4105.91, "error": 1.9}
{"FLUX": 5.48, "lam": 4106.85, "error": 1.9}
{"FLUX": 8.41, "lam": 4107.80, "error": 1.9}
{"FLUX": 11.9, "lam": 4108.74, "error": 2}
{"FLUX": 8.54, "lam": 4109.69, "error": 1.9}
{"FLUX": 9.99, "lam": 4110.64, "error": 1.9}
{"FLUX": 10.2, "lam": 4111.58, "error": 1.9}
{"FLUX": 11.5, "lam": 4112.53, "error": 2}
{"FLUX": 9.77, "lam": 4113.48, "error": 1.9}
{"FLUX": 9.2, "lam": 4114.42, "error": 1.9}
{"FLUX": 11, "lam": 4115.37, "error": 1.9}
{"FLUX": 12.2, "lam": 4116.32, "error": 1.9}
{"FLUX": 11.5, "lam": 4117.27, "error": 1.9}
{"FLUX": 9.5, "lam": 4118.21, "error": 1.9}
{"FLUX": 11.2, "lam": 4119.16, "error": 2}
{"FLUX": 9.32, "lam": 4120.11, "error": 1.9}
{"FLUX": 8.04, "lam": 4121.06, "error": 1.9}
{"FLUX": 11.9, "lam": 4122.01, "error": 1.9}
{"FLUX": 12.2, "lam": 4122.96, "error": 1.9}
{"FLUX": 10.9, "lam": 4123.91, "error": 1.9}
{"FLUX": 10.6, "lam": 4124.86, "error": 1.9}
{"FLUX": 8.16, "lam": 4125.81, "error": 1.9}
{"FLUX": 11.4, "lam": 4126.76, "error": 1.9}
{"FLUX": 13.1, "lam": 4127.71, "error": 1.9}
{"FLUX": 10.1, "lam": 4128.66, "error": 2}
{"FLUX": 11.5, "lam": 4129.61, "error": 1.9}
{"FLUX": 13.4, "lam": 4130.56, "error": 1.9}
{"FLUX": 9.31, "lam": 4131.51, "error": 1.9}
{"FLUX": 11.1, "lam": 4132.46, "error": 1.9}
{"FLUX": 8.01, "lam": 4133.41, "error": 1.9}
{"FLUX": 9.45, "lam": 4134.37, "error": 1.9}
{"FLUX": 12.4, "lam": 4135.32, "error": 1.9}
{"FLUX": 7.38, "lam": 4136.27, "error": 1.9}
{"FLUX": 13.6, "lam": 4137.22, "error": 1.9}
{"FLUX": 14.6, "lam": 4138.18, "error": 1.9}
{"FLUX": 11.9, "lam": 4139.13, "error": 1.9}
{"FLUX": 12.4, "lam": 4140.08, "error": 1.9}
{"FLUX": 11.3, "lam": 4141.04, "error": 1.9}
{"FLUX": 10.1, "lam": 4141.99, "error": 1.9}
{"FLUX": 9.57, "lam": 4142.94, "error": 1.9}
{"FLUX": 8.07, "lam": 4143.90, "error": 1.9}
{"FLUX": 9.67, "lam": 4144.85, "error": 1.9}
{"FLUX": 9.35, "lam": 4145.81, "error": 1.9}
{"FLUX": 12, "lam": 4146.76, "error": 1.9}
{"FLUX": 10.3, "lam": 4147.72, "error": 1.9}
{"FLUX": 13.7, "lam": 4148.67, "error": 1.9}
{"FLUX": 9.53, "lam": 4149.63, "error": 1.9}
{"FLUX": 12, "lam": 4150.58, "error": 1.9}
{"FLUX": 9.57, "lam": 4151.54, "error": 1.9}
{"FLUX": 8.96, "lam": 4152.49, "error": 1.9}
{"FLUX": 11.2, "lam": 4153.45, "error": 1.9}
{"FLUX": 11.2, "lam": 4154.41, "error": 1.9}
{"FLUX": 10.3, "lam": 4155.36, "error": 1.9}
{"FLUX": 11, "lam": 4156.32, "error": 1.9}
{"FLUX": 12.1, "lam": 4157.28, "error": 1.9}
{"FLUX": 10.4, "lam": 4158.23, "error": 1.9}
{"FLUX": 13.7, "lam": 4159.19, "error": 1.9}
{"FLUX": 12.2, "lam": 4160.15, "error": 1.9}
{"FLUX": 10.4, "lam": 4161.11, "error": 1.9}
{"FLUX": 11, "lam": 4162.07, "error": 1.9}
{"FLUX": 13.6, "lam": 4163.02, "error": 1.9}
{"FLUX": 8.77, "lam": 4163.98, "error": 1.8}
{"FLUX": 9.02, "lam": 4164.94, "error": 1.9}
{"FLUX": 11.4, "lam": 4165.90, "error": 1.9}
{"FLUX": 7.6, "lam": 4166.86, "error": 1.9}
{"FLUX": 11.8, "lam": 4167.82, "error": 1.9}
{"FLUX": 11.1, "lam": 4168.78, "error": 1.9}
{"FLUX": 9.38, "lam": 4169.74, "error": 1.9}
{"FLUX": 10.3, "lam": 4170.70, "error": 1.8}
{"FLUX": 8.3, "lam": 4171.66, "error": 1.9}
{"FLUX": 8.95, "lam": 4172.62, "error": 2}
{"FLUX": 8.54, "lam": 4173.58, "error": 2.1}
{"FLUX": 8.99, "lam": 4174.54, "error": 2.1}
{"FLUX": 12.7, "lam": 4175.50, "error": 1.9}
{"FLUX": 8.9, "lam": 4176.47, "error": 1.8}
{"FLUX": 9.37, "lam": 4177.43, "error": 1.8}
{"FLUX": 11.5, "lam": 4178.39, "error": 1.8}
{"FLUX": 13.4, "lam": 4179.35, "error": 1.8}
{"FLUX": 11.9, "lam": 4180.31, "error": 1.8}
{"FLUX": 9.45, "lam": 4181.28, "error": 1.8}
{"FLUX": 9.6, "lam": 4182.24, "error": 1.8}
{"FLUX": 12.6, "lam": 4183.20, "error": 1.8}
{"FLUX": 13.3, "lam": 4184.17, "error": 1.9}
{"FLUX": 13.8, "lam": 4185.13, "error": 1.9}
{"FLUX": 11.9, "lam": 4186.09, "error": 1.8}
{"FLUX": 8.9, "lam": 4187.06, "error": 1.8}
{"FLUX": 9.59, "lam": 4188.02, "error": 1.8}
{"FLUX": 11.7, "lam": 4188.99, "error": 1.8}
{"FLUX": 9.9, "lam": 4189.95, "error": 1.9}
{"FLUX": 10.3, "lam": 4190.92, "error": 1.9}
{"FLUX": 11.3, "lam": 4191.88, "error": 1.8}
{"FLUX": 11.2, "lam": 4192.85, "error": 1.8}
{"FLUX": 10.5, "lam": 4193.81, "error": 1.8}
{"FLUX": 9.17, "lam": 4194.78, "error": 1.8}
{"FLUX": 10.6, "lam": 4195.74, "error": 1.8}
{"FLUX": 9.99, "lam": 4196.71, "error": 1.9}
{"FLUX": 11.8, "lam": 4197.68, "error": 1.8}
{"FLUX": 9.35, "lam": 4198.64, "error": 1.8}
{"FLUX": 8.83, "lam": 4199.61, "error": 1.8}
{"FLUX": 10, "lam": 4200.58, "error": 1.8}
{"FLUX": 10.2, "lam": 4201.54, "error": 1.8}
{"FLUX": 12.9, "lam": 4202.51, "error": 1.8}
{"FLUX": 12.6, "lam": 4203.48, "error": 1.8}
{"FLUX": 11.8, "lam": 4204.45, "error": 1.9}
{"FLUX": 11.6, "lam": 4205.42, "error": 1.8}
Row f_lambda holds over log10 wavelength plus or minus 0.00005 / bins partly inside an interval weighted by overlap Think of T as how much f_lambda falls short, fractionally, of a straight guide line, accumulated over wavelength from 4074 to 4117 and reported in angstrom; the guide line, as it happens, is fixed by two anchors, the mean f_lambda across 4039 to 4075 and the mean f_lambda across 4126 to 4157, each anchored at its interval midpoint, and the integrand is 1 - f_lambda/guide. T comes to 5.5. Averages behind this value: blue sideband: 10.7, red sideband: 10.8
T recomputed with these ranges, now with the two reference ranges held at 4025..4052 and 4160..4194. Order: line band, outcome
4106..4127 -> 1.5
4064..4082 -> 1.6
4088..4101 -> 2.0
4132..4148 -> 0.1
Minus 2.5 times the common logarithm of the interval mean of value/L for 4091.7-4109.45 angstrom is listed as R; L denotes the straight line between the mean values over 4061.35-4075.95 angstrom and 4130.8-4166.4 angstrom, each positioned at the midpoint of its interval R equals 0.26 mag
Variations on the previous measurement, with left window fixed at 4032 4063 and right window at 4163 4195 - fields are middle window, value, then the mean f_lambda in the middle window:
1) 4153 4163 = -0.09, 11.5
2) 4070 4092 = 0.07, 10.2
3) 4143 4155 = 0.02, 10.4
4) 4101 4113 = 0.24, 8.59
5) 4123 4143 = -0.04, 11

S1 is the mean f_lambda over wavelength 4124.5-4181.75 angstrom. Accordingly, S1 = 10.7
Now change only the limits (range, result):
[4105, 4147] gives 10.4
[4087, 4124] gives 9.47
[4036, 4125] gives 10.1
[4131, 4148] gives 10.6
